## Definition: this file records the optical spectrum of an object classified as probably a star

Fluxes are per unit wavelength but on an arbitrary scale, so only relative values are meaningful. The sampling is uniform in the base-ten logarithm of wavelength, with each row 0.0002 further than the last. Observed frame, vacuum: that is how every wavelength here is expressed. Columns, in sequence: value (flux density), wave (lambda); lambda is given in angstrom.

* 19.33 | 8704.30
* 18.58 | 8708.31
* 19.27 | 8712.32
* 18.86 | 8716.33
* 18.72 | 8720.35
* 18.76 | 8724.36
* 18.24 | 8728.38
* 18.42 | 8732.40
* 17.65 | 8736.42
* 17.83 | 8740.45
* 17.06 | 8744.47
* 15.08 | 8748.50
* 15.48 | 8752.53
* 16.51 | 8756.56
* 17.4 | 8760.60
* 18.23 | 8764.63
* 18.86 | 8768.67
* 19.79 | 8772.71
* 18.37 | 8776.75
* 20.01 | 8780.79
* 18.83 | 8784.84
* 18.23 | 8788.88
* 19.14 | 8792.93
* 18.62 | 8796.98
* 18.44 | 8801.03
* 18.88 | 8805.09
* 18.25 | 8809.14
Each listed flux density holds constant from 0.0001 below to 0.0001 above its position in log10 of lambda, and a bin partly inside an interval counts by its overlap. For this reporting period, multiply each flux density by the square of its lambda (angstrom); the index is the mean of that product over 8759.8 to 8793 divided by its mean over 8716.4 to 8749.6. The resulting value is 1.06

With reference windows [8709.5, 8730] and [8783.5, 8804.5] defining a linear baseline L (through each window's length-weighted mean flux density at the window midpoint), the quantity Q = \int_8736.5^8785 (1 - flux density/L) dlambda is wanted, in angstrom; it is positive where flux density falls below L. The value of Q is 2.51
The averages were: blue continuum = 18.8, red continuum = 18.7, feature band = 17.7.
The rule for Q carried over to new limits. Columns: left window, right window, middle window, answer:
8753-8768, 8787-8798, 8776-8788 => -0.55 angstrom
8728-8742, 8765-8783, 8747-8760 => 1.86 angstrom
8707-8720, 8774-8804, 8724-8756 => 2.83 angstrom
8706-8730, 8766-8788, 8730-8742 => 0.56 angstrom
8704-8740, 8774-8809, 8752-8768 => 1.29 angstrom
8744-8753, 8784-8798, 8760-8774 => -1.31 angstrom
